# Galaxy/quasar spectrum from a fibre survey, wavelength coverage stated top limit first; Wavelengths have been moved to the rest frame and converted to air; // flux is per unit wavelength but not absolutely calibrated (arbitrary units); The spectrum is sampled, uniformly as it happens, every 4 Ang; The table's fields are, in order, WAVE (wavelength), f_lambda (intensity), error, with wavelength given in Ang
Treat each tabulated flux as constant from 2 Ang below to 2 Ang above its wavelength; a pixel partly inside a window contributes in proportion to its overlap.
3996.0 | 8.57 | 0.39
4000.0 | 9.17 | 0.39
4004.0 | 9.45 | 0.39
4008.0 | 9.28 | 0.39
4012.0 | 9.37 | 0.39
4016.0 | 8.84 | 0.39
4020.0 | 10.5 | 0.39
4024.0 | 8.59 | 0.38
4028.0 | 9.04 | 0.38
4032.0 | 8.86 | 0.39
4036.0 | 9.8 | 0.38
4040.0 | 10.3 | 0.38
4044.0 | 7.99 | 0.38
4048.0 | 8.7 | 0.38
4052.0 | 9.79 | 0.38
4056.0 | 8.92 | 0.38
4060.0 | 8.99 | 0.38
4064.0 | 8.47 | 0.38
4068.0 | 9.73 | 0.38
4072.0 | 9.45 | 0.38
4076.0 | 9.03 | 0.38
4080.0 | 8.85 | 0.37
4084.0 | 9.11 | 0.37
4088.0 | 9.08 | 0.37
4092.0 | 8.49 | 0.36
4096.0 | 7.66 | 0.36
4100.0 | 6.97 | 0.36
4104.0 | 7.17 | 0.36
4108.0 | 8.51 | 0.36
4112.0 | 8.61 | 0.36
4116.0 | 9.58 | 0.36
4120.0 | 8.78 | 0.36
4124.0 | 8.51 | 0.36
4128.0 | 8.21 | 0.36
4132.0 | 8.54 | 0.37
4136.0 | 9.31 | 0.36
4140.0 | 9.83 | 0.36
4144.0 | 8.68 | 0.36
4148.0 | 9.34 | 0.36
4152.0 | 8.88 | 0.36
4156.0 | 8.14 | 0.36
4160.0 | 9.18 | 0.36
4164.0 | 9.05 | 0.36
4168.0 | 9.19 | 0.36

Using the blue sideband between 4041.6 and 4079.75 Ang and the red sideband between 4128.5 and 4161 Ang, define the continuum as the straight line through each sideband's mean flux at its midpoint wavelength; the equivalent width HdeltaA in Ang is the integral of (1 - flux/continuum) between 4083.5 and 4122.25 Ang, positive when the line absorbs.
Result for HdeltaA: 2.6 Ang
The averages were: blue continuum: 9.01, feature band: 8.37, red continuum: 8.95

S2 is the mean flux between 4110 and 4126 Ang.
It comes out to 8.87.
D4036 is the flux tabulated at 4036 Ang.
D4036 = 9.8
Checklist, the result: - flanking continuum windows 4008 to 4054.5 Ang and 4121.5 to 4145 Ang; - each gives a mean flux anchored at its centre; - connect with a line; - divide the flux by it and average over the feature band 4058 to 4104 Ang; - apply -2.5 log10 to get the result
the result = 0.05 mag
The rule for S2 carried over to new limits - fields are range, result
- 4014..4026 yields 9.31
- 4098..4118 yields 8.17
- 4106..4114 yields 8.56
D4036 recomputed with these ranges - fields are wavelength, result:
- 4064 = 8.47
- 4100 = 6.97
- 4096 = 7.66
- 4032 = 8.86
